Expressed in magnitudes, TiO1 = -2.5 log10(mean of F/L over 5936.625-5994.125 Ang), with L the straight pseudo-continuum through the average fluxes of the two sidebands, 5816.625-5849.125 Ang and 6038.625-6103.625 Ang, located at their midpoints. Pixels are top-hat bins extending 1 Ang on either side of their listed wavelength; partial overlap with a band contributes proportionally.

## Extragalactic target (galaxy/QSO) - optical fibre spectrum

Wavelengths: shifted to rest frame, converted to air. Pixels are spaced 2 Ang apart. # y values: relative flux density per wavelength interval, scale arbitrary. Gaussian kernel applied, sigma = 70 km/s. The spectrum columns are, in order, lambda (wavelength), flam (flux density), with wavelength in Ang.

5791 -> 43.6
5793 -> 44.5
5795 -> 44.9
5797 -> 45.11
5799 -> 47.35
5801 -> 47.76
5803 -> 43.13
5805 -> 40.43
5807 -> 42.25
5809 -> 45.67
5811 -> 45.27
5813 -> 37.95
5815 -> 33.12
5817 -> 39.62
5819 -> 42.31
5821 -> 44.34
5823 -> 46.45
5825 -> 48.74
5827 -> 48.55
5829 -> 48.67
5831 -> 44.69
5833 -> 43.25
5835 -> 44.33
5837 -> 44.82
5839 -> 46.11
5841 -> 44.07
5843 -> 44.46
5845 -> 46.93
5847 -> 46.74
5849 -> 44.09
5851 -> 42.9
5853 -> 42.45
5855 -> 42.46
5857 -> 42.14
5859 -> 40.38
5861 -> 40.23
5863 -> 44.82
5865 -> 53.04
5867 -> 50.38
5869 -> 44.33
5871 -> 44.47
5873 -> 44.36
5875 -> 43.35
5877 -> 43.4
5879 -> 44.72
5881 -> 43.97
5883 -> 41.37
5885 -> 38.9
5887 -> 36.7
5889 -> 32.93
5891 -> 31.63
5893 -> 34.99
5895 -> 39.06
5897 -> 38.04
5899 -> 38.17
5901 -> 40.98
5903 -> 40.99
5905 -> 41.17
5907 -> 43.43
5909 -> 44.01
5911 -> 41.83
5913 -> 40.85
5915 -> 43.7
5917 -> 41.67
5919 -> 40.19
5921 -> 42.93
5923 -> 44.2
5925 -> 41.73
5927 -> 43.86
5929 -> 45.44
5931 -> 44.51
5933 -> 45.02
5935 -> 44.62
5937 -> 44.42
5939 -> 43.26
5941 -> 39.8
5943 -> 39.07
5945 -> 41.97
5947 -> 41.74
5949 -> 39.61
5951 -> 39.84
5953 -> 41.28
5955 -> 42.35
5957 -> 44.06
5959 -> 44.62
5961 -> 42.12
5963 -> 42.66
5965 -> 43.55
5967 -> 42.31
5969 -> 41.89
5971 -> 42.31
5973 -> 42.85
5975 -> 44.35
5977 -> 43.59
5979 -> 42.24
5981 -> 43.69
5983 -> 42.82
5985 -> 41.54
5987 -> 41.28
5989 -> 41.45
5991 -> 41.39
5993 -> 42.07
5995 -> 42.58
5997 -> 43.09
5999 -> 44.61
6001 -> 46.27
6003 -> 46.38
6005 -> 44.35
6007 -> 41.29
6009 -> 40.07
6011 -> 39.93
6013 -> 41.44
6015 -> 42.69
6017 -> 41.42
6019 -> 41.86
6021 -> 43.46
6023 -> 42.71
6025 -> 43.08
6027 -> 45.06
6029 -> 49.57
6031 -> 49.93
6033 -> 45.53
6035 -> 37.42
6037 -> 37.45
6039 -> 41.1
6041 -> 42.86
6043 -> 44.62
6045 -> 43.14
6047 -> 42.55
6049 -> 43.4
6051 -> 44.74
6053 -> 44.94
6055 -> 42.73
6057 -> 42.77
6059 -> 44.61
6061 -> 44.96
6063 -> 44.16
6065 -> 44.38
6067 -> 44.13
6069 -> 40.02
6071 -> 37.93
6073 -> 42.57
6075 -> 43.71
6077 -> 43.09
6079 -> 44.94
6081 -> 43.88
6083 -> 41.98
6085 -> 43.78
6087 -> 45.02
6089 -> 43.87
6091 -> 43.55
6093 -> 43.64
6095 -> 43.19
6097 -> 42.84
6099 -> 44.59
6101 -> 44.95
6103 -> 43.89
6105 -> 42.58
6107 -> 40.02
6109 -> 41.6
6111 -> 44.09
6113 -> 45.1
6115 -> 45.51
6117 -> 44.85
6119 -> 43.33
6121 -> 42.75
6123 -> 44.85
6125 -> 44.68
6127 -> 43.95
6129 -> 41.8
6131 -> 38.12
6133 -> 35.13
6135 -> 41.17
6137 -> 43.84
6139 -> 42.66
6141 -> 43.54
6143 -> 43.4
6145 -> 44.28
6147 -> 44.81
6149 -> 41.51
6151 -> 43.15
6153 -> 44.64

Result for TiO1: 0.05 mag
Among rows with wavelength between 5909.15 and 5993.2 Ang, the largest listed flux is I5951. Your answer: 45.44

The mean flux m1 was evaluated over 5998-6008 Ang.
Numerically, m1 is 44.6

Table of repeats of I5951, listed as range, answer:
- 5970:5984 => 44.35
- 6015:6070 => 49.93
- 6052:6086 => 44.96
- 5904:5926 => 44.2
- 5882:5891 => 41.37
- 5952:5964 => 44.62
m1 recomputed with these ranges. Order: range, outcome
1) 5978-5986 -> 42.6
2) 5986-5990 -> 41.4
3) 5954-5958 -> 43.2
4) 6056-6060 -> 43.7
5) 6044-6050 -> 43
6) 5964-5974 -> 42.6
